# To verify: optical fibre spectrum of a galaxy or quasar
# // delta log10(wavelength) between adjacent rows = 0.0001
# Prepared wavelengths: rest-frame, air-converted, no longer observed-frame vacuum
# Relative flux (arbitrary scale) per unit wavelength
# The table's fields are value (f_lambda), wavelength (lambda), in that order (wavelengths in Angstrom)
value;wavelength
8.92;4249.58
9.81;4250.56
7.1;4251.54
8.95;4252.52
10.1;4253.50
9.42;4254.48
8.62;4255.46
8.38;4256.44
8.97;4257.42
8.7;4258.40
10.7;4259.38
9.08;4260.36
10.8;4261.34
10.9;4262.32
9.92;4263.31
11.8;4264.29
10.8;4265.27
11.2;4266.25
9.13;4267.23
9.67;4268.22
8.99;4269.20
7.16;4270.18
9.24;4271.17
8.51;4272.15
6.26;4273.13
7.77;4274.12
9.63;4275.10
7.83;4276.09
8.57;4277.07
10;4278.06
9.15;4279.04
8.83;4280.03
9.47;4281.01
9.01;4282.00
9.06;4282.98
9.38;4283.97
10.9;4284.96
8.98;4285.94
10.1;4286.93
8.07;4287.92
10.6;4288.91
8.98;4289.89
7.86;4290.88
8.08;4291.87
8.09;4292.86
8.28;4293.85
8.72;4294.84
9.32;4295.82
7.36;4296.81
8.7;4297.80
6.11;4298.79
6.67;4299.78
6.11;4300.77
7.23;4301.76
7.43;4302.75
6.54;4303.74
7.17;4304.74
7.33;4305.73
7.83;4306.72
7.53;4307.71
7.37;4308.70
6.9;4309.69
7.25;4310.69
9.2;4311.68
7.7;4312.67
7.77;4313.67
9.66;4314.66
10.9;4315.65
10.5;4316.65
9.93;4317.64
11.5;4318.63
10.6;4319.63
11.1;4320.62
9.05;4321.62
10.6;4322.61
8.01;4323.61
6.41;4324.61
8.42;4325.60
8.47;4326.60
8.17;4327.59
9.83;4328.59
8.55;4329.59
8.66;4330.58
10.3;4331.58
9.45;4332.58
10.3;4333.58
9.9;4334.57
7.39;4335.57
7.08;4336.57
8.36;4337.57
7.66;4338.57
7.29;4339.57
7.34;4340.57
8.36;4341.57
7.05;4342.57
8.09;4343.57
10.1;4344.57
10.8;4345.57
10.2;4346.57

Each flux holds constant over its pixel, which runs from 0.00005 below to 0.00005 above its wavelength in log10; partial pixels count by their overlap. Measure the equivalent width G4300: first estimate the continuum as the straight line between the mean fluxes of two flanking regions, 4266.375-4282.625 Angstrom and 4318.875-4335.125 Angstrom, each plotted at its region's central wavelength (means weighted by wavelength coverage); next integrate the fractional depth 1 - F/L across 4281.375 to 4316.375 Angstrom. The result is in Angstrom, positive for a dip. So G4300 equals 2.9 Angstrom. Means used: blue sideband 8.76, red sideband 9.27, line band 8.25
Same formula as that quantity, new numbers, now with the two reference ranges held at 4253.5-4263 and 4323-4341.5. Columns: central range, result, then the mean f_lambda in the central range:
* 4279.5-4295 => 0.13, 9.03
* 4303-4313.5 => 1.55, 7.48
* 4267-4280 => 0.98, 8.6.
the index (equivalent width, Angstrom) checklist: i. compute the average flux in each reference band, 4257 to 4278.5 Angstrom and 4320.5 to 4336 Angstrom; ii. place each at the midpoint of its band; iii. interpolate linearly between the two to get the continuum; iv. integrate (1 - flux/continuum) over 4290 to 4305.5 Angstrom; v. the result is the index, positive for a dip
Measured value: 2.64 Angstrom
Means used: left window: 9.34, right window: 8.99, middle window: 7.6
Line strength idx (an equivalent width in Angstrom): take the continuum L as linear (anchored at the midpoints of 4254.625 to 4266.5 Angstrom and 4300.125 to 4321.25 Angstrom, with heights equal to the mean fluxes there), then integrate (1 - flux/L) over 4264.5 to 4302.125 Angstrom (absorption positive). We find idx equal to 2.32 Angstrom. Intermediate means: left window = 9.95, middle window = 8.71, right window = 8.45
